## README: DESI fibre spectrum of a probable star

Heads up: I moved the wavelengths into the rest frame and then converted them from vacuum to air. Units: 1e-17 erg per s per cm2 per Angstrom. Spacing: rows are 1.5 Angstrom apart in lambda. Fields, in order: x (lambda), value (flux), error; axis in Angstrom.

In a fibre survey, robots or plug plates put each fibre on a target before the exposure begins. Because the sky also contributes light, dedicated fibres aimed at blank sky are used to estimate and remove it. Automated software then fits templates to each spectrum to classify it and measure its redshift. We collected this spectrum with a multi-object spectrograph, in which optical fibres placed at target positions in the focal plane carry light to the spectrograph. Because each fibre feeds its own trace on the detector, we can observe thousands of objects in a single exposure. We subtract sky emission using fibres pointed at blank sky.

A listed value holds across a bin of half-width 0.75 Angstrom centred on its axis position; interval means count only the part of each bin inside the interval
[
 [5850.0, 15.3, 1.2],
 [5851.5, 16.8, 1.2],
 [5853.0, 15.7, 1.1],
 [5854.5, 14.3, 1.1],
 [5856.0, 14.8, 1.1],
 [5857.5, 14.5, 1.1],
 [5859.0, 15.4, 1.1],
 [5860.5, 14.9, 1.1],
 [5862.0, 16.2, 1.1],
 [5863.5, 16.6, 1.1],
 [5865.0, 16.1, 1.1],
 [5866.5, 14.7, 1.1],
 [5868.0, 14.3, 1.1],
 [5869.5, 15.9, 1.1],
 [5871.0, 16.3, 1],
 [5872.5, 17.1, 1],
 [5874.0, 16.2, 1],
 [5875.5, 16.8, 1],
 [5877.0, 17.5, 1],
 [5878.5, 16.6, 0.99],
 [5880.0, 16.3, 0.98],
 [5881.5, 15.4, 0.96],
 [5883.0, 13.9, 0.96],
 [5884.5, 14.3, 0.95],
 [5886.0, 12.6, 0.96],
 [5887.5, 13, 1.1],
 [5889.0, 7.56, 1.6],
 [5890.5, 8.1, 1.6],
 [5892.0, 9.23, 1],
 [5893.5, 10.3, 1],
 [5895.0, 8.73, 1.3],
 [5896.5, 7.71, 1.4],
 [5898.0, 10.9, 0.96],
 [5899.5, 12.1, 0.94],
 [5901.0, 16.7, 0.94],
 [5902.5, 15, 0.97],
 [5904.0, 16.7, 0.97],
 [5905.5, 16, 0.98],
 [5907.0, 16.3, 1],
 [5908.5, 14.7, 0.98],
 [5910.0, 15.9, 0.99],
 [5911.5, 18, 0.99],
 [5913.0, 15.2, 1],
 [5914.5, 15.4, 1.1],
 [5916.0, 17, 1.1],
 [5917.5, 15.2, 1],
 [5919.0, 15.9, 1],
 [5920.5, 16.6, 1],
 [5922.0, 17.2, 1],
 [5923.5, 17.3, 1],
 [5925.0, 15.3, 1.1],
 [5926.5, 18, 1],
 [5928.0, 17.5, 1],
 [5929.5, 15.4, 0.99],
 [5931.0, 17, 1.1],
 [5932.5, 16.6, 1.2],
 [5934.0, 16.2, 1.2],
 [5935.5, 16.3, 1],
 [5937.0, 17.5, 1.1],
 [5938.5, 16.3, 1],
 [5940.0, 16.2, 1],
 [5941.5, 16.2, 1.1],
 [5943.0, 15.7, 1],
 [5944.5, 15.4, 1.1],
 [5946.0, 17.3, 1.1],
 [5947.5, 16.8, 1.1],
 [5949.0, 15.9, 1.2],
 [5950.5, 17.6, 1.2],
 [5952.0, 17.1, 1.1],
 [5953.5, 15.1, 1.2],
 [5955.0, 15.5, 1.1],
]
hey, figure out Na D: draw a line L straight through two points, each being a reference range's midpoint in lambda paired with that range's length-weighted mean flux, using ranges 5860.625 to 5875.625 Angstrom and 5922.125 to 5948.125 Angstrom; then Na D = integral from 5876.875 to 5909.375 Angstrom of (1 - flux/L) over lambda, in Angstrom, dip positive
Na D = 6.2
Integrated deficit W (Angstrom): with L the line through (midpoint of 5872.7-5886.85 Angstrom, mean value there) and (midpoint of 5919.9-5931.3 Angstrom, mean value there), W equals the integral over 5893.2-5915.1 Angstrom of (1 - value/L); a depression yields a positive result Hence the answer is 3.0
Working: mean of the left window 15.6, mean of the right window 16.8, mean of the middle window 14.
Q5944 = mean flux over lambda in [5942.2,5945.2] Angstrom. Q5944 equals 15.6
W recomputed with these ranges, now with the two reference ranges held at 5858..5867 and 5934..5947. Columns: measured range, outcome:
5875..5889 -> 1.0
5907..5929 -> -0.3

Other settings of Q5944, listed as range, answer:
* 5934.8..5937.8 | 16.9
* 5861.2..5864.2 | 16.4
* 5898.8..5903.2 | 14.6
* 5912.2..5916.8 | 15.9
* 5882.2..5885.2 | 14.1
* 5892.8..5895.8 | 9.47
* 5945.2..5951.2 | 16.9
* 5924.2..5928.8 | 16.9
